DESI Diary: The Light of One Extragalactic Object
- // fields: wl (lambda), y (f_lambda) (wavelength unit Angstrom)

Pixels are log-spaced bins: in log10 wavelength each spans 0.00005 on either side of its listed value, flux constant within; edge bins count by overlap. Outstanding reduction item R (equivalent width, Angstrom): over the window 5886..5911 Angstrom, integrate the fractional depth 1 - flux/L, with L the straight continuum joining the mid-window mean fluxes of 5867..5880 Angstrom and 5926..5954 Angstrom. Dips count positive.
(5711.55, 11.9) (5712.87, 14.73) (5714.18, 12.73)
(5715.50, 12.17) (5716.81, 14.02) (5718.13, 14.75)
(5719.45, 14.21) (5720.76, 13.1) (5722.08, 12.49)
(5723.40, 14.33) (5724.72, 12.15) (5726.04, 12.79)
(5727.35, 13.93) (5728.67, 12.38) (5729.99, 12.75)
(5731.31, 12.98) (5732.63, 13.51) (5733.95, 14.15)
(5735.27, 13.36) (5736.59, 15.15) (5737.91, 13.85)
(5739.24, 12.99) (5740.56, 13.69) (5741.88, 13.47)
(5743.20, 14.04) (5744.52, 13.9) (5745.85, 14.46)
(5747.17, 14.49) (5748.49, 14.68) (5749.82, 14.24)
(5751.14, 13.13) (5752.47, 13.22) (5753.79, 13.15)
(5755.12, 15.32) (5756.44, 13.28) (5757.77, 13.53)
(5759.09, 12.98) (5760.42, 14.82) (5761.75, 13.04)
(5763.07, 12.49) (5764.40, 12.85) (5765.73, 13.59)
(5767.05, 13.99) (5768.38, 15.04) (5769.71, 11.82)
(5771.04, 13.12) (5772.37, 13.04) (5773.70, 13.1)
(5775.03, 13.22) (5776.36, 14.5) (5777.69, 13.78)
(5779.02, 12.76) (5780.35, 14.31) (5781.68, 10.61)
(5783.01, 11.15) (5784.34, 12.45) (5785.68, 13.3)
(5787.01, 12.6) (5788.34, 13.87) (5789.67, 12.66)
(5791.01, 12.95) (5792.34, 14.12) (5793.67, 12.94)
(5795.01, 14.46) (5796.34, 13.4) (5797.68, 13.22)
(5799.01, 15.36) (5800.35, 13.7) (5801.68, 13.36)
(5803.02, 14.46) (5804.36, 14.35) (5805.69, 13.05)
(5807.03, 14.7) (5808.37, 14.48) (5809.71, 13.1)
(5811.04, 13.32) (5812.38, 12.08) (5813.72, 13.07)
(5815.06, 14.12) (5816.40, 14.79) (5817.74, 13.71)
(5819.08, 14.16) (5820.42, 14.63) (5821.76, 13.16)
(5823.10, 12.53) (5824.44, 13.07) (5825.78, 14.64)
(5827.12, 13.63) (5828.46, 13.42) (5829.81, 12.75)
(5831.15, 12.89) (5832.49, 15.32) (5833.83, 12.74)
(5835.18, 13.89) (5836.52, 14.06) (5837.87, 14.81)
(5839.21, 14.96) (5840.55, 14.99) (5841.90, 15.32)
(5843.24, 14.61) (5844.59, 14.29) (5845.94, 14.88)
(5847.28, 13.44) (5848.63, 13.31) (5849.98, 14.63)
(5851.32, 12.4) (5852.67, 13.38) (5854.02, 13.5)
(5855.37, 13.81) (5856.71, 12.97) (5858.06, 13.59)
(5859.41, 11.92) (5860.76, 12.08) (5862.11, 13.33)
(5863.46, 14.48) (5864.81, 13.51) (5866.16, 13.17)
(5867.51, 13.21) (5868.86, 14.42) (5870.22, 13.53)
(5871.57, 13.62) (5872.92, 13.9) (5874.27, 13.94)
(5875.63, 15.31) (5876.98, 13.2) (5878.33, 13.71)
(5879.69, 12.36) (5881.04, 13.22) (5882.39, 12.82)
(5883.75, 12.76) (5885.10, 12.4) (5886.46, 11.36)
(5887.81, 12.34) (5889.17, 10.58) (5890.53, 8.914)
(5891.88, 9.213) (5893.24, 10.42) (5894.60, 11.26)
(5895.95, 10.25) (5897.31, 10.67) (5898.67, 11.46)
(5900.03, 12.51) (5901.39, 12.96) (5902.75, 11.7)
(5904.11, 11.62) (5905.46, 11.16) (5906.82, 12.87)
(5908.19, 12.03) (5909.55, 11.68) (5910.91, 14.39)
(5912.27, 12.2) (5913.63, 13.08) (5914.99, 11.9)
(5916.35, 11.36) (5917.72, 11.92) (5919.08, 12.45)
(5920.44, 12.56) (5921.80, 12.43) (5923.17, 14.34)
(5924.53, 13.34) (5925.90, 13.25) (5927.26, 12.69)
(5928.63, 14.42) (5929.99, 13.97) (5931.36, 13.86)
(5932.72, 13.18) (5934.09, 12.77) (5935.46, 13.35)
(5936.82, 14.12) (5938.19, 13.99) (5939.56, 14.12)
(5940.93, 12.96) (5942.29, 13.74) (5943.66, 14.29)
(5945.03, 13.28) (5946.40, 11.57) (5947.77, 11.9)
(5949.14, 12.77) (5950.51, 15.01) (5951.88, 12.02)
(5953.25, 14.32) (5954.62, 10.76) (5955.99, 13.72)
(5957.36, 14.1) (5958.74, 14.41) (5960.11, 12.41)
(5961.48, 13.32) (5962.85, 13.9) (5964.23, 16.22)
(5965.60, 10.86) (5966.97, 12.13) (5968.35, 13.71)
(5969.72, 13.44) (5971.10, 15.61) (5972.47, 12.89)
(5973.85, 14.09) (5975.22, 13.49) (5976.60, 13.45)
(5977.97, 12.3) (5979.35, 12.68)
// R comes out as 4.1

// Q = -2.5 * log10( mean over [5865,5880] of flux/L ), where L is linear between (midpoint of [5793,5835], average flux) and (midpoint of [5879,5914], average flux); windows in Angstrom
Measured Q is -0.11 mag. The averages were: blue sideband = 13.7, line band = 13.7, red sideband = 11.8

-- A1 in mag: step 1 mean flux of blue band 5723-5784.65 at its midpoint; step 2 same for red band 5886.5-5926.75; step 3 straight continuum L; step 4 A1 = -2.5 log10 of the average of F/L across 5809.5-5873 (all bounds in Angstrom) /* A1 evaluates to -0.09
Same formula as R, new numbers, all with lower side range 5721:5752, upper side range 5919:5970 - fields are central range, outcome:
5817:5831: -0.1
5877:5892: 1.6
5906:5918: 0.9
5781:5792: 0.8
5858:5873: 0.1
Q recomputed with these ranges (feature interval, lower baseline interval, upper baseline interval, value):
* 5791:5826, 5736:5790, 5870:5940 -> -0.05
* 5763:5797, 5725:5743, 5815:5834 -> 0.03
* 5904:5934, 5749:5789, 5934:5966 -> 0.05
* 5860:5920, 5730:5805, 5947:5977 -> 0.09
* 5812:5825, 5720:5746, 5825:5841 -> 0.03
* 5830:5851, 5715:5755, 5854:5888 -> -0.07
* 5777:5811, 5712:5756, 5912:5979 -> 0.01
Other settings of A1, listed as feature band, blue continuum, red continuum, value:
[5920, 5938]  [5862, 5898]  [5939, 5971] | -0.03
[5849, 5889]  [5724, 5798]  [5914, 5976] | 0.01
